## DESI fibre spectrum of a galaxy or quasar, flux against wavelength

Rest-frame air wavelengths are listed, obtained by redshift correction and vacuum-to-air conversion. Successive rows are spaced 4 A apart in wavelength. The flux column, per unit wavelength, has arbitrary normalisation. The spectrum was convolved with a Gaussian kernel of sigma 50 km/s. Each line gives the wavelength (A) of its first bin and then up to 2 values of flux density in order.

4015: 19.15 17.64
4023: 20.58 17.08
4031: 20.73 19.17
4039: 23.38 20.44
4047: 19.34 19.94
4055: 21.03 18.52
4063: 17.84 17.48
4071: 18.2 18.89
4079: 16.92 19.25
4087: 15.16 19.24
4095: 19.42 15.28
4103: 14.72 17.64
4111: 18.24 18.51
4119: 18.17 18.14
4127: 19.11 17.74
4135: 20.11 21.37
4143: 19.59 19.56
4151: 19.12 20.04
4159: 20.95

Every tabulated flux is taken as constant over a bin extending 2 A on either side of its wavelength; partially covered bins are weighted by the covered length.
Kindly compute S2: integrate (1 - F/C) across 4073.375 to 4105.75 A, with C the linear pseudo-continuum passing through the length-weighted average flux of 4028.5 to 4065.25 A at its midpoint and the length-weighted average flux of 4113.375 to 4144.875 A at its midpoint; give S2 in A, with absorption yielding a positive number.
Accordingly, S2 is 3.6 A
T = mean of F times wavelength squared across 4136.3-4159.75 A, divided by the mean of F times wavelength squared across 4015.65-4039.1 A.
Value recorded 1.1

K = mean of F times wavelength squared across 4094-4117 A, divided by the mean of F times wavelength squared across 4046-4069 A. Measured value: 0.9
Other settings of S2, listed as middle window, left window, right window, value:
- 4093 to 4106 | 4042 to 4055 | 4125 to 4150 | 2.1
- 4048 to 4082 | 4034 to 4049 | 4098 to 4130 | 1.8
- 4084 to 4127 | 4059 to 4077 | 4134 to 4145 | 3.9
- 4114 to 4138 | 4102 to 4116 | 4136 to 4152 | -0.1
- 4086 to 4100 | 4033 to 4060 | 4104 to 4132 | 1.0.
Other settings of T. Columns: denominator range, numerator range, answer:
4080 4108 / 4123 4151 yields 1.15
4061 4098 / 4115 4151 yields 1.10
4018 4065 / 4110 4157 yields 1.02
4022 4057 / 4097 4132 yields 0.90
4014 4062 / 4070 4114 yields 0.91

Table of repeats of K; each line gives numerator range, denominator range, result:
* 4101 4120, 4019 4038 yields 0.93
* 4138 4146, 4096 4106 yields 1.32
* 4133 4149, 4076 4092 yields 1.18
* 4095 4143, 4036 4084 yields 0.97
